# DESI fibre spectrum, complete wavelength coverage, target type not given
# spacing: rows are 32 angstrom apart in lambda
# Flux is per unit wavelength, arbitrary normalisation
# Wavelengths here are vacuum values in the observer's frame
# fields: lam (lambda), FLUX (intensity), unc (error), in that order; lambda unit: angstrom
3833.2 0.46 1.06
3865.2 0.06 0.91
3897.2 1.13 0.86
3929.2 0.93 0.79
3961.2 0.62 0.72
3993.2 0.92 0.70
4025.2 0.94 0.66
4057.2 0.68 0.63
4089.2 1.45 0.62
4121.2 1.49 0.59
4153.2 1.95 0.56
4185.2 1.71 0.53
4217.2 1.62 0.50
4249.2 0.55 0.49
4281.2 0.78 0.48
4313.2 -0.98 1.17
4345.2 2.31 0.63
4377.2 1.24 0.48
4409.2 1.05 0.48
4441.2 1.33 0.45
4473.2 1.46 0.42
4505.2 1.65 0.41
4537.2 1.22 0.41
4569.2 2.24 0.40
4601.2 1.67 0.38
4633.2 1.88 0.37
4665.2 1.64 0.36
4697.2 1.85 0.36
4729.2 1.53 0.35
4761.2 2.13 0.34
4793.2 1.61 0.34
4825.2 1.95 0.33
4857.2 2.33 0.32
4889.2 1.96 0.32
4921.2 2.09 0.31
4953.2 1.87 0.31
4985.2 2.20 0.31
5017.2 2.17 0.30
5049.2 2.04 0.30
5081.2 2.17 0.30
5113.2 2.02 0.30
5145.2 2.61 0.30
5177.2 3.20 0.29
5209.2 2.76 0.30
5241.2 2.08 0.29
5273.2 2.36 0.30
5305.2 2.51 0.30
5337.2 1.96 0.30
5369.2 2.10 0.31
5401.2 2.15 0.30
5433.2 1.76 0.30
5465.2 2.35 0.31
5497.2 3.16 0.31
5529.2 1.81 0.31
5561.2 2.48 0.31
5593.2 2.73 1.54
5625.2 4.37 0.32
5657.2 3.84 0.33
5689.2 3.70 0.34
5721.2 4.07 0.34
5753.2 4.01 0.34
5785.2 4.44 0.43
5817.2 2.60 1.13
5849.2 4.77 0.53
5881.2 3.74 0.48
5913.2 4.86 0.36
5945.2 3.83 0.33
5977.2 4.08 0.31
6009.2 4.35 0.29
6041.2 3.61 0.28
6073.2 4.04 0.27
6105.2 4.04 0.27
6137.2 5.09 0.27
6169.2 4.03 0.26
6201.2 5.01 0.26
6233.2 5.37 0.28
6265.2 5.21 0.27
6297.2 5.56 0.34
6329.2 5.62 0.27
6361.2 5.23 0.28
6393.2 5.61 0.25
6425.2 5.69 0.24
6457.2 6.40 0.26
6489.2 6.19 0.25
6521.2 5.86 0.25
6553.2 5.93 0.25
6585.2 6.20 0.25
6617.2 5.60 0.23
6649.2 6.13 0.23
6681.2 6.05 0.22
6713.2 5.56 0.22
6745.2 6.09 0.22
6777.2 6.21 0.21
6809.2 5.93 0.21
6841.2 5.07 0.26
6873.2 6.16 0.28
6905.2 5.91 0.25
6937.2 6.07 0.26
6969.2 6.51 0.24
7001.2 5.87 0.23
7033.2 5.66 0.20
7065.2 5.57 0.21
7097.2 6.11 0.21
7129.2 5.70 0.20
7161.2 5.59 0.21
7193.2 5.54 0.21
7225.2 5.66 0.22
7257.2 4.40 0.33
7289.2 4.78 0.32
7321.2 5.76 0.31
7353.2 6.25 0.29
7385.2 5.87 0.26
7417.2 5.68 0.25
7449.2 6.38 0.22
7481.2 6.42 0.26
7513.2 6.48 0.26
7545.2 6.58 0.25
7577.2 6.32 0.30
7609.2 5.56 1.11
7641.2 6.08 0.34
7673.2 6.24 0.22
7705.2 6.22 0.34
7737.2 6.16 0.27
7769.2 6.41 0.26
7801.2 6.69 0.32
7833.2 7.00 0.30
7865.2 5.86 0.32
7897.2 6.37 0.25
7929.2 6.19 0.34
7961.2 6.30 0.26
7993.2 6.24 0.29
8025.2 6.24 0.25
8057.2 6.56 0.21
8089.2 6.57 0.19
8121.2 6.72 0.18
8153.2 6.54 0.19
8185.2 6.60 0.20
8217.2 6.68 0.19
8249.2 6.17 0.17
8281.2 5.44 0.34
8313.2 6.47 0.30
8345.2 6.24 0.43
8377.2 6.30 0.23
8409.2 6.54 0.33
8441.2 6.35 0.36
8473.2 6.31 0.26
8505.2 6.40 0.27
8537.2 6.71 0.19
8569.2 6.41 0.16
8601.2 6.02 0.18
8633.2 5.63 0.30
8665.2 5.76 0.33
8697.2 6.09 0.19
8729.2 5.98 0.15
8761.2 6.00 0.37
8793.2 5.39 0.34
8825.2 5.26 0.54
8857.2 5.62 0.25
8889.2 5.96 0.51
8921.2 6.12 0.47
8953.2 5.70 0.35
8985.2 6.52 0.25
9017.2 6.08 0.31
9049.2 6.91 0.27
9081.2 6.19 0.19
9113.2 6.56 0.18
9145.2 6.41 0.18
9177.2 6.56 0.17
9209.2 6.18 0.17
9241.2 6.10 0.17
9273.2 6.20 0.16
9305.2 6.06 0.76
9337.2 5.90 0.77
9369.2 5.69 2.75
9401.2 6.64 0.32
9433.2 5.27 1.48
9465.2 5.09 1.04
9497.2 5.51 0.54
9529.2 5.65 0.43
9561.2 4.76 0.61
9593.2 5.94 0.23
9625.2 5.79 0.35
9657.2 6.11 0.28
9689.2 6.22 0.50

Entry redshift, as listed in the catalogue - 0.41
